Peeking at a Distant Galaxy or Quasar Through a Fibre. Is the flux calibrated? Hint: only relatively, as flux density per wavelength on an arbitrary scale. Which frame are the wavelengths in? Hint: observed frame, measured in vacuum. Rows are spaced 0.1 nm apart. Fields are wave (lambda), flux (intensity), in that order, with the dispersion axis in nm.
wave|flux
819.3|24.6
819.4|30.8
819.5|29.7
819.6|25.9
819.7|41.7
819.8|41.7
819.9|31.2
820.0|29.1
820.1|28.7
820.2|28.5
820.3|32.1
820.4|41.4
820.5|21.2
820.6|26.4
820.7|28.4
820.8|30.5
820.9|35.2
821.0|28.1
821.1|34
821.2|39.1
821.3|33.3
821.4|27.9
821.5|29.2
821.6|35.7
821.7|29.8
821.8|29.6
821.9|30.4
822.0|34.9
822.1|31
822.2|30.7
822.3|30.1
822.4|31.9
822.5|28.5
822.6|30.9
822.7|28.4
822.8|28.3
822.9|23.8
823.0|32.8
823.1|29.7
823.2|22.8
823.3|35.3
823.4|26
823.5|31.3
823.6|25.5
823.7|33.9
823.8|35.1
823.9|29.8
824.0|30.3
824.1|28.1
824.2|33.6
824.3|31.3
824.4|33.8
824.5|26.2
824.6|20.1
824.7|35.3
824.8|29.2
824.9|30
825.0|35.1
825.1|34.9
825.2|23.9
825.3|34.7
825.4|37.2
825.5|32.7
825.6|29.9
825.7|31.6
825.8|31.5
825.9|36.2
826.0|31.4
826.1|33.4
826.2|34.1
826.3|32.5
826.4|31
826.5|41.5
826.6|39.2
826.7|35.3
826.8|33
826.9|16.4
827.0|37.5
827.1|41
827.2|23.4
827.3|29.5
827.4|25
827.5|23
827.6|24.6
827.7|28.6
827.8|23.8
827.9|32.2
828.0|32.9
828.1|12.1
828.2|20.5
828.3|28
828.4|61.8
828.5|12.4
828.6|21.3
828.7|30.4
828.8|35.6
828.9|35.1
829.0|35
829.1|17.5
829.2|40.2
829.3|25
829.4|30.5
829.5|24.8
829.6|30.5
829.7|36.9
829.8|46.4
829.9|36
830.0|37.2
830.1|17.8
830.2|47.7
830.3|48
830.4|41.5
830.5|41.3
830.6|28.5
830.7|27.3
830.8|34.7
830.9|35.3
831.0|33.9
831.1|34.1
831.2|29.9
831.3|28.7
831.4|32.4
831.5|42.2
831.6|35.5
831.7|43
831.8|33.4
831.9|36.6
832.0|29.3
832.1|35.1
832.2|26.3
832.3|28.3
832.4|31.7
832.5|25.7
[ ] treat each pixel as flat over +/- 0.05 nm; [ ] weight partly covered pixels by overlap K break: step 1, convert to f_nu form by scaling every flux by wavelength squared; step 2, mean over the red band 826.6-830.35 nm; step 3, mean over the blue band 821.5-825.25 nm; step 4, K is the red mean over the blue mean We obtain 1.03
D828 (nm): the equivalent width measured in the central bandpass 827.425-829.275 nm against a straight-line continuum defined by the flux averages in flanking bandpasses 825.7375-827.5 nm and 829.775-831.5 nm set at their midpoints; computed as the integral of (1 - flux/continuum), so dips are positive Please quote 0.28 nm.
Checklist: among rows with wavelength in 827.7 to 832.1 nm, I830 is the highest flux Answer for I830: 61.8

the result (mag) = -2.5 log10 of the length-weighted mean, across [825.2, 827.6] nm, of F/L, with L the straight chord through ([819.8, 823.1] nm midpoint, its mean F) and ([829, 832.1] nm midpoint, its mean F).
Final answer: 0.03 mag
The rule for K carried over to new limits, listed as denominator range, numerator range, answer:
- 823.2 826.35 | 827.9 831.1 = 1.05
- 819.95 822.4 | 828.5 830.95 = 1.09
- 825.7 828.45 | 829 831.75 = 1.11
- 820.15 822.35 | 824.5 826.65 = 1.05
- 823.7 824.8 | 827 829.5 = 0.96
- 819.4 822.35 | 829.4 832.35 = 1.12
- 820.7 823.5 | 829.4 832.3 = 1.15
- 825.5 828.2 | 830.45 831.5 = 1.10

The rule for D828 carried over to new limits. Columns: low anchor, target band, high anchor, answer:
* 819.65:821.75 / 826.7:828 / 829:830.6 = 0.202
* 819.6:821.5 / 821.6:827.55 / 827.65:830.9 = 0.184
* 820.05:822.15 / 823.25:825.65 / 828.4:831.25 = 0.075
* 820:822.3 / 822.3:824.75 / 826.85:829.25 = 0.046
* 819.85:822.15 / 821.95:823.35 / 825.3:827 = 0.080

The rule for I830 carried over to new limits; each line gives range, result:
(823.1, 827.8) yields 41.5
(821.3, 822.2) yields 35.7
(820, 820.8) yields 41.4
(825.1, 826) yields 37.2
